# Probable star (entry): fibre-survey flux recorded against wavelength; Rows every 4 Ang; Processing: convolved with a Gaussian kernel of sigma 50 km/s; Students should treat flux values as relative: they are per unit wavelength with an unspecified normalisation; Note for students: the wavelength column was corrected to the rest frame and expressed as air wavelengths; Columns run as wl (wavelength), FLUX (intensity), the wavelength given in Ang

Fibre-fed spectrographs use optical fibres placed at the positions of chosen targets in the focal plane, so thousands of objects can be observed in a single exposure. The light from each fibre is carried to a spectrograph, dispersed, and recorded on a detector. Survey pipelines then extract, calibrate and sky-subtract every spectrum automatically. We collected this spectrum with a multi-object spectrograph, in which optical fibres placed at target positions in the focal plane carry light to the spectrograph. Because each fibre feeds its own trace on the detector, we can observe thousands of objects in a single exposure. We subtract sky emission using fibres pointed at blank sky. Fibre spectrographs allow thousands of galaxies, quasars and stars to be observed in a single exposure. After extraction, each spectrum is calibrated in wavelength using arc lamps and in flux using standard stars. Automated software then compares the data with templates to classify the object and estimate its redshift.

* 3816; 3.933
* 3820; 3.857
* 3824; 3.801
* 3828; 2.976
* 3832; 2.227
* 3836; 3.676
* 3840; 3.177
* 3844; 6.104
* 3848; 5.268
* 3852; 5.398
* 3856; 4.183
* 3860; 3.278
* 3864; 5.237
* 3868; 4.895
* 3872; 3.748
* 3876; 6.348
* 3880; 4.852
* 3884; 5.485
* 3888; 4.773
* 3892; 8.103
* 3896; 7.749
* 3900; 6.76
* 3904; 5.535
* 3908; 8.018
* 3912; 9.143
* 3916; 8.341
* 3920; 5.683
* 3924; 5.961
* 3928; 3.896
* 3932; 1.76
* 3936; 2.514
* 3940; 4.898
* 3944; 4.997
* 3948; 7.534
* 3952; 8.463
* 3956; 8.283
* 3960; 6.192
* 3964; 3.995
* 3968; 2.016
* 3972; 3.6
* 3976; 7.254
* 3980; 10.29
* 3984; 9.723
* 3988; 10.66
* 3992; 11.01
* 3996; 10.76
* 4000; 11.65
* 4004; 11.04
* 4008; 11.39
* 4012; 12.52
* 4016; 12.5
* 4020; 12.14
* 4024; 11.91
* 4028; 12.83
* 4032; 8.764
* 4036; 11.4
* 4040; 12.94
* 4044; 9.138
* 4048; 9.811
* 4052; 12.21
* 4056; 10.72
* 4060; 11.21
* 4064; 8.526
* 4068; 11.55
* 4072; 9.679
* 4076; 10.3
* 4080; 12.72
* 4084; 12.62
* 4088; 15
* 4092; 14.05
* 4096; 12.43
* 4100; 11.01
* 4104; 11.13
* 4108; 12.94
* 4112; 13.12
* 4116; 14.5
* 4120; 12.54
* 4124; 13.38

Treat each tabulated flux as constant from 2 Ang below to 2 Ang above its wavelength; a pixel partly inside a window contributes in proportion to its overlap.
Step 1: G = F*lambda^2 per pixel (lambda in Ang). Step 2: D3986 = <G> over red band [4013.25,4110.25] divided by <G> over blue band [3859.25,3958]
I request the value 2.12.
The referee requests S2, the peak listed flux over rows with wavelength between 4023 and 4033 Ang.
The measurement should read 12.83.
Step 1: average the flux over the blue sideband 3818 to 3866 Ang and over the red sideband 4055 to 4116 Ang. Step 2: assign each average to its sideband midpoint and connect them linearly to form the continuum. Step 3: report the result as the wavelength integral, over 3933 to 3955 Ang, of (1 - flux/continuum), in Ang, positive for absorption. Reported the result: 5.4 Ang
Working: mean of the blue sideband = 4.1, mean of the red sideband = 11.9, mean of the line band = 5.62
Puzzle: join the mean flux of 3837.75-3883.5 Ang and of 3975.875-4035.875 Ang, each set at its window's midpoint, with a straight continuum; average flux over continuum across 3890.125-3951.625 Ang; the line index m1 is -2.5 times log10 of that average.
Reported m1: 0.18 mag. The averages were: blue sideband 4.79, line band 6.12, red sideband 11.1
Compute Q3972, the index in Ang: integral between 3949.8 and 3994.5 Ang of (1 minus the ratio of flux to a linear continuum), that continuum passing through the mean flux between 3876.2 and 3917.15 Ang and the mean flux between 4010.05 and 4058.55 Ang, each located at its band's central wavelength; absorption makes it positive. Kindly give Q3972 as 9.3 Ang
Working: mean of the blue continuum 6.82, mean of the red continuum 11.4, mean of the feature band 7.45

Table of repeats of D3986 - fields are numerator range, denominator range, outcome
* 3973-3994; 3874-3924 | 1.48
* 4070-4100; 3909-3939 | 2.47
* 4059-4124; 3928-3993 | 2.05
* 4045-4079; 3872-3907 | 1.88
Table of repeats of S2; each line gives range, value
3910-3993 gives 11.01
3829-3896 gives 8.103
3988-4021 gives 12.52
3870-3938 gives 9.143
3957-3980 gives 10.29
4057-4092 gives 15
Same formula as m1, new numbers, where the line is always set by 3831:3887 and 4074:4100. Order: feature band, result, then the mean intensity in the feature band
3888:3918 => -0.206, 7.47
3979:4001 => -0.151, 10.7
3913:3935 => 0.295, 5.19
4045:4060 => 0.064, 10.8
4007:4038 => -0.128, 11.7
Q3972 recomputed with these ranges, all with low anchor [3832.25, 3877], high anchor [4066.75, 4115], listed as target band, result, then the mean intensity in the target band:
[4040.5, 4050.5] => 0.6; 10.1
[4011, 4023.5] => -3.1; 12.3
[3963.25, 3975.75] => 7.0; 3.69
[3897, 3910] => -1.5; 6.85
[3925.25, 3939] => 7.8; 3.06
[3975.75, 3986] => -0.9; 9.4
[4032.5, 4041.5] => -0.9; 11.6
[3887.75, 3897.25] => -2.3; 7.19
